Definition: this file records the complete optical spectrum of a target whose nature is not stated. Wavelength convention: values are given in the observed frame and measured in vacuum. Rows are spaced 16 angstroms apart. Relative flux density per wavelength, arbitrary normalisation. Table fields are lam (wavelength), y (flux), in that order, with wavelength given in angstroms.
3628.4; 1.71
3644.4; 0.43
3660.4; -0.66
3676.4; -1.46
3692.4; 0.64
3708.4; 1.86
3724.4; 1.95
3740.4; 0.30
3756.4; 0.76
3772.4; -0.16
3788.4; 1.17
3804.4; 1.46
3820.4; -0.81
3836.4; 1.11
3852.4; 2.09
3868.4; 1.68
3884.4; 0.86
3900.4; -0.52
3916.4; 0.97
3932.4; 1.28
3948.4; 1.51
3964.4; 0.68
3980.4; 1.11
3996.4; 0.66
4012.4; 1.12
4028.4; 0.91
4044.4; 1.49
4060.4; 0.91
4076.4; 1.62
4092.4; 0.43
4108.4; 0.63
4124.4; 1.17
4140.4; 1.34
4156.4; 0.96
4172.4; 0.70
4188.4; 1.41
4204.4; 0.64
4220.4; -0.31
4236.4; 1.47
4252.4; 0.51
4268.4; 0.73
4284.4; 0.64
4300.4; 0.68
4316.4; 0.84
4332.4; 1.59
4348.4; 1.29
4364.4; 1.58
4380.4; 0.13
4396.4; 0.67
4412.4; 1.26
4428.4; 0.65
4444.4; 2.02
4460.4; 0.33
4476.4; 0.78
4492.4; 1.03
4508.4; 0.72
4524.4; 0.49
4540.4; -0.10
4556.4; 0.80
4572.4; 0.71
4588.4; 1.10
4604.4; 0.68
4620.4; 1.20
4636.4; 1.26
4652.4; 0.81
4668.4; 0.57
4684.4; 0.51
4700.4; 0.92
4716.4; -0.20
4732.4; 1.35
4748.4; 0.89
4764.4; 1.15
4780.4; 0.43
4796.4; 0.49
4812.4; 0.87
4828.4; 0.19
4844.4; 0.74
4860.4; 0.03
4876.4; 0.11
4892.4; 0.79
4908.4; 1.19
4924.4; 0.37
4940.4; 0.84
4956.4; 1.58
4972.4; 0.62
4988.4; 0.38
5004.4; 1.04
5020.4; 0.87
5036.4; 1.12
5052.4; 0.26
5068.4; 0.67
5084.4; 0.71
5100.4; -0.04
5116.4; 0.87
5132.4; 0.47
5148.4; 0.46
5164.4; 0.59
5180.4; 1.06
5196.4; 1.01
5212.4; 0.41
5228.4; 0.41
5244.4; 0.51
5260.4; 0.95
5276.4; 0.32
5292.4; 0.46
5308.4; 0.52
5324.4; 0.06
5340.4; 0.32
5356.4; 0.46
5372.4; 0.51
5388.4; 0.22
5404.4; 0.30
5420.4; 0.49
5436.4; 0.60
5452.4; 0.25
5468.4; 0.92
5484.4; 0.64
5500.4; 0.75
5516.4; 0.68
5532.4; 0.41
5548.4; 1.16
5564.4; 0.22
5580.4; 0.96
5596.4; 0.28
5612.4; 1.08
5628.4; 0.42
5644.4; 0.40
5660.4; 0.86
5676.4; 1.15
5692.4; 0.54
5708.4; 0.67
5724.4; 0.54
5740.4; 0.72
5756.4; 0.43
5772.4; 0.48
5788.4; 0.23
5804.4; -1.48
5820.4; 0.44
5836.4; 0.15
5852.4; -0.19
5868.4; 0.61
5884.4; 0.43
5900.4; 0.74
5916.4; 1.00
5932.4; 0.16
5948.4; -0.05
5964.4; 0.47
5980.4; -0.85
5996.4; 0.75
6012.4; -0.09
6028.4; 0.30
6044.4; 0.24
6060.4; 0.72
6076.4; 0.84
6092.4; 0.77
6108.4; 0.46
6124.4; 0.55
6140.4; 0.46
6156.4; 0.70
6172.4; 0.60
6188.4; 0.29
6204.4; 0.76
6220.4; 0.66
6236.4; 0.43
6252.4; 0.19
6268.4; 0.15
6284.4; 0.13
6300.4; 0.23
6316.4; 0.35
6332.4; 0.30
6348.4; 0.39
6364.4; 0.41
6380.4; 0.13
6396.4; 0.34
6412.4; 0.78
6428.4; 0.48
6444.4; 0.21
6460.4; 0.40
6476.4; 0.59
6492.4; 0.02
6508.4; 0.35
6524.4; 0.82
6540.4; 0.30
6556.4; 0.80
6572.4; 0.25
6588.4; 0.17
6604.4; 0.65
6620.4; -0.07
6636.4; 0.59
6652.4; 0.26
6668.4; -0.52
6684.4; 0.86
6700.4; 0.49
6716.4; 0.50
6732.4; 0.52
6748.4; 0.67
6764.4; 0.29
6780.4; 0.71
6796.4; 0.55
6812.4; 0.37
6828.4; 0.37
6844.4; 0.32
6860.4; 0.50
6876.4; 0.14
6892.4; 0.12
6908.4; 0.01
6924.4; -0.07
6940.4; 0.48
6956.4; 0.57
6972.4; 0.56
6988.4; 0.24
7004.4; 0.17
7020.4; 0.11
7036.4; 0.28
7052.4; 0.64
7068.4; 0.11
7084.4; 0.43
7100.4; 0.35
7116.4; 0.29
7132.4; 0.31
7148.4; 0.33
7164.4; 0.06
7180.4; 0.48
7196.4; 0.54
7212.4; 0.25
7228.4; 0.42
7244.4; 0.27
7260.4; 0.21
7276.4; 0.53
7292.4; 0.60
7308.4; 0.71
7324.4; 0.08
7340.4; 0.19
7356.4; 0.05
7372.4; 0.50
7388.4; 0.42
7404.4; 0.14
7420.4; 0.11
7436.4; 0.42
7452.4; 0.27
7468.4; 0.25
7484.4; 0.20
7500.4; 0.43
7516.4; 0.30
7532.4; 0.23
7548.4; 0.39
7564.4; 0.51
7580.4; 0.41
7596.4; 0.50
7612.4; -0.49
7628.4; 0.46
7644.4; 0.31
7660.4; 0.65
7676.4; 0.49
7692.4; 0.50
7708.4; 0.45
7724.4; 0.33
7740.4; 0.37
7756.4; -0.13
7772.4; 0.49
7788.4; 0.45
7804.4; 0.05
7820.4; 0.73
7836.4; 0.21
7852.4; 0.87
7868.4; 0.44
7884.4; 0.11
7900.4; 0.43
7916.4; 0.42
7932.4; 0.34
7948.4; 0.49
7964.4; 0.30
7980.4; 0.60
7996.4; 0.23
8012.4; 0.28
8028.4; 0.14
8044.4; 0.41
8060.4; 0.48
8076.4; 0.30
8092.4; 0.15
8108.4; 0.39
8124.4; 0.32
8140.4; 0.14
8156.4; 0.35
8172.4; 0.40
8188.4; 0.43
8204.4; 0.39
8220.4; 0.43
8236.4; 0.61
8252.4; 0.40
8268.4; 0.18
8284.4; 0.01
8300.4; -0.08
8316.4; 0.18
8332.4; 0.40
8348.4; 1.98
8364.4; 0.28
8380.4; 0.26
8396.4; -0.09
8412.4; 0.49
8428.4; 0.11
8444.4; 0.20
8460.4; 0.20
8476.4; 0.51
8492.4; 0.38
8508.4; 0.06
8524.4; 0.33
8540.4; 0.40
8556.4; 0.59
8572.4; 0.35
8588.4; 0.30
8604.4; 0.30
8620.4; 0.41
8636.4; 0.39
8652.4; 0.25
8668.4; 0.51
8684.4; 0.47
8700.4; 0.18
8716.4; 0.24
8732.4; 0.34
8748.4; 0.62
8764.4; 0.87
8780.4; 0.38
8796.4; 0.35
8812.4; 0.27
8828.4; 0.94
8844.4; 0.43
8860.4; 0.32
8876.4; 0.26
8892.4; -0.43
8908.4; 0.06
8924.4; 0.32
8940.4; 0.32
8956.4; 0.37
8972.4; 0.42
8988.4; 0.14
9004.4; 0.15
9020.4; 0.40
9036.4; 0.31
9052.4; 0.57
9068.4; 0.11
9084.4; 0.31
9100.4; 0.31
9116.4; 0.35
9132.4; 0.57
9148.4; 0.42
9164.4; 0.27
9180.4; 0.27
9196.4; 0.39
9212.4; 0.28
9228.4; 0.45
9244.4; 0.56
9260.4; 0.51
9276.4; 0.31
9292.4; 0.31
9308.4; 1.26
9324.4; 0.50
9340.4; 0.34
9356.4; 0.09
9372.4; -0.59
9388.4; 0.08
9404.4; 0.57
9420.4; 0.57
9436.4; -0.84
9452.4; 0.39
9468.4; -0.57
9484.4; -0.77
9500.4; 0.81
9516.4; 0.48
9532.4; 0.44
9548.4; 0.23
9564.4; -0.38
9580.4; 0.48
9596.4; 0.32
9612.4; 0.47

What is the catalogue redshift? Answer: 1.239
